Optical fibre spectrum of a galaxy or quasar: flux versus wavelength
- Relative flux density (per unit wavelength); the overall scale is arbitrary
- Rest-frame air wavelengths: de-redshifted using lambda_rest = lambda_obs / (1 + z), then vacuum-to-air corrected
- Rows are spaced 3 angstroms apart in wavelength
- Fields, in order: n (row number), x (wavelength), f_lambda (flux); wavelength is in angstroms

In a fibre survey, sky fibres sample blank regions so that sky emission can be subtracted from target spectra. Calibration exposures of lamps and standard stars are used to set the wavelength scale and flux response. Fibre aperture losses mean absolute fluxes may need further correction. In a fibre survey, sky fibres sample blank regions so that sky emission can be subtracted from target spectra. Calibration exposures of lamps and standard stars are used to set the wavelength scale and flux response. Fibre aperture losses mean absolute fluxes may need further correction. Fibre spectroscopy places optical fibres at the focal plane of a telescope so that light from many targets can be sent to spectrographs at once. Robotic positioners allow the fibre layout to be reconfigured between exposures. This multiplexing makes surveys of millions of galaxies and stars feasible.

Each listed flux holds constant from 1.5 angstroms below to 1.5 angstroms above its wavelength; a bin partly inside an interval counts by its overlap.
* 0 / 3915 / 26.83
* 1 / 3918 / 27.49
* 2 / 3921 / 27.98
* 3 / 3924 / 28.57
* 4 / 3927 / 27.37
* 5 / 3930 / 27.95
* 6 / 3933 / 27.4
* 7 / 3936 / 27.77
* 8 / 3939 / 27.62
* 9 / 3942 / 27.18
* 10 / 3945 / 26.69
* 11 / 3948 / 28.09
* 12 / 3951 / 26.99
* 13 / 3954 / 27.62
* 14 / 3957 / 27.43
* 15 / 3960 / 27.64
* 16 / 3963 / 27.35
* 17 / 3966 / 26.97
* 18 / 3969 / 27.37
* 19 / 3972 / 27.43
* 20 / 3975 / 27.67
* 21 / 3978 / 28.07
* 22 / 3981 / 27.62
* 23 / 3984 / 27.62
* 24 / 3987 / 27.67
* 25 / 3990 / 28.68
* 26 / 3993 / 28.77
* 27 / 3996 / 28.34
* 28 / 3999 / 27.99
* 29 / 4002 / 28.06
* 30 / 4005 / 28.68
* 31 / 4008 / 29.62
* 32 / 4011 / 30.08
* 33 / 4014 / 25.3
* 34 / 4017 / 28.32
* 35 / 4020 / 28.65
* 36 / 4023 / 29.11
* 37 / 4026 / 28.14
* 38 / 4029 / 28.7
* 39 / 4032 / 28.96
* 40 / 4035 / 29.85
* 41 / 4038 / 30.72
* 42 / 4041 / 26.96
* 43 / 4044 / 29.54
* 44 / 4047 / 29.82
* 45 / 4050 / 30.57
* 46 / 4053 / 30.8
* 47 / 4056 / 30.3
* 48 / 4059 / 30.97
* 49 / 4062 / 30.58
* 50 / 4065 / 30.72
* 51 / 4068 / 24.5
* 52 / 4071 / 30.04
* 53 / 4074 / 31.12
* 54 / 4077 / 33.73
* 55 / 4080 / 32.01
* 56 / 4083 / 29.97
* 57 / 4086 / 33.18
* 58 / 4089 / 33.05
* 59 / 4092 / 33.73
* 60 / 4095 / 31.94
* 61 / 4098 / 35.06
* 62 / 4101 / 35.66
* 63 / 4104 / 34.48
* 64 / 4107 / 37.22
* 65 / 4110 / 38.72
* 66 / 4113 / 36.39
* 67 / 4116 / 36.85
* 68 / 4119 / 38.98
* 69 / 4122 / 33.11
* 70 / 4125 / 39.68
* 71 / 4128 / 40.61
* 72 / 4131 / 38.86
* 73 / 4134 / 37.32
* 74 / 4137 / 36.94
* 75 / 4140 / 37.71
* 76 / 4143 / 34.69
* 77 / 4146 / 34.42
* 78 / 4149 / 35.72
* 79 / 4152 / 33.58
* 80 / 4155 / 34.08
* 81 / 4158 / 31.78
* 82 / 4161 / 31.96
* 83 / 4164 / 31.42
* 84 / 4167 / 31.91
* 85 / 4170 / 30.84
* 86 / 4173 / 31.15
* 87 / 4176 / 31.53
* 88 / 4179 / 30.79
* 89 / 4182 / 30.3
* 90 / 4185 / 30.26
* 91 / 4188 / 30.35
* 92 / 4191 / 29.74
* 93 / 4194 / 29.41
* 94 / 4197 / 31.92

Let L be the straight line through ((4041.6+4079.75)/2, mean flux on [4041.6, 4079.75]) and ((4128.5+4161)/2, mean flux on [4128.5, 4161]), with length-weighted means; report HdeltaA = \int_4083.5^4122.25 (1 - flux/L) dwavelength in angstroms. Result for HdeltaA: -2.7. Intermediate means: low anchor 30.2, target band 35.2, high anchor 35.5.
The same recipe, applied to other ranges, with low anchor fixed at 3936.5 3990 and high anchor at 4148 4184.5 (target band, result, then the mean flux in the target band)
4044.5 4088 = -1.2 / 30.6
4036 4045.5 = 0.0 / 29.1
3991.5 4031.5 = 0.2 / 28.5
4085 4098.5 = -1.3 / 33.3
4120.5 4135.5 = -3.3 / 37.9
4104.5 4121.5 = -3.5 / 37.2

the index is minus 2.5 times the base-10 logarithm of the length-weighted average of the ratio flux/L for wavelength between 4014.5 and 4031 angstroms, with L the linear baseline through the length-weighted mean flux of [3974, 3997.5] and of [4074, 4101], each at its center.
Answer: 0.05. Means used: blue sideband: 28.1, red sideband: 32.9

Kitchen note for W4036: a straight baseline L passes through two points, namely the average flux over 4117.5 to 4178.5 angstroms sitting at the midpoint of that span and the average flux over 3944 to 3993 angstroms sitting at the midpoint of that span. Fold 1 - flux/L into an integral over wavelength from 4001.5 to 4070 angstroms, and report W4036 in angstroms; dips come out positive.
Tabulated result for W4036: 2.6 angstroms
